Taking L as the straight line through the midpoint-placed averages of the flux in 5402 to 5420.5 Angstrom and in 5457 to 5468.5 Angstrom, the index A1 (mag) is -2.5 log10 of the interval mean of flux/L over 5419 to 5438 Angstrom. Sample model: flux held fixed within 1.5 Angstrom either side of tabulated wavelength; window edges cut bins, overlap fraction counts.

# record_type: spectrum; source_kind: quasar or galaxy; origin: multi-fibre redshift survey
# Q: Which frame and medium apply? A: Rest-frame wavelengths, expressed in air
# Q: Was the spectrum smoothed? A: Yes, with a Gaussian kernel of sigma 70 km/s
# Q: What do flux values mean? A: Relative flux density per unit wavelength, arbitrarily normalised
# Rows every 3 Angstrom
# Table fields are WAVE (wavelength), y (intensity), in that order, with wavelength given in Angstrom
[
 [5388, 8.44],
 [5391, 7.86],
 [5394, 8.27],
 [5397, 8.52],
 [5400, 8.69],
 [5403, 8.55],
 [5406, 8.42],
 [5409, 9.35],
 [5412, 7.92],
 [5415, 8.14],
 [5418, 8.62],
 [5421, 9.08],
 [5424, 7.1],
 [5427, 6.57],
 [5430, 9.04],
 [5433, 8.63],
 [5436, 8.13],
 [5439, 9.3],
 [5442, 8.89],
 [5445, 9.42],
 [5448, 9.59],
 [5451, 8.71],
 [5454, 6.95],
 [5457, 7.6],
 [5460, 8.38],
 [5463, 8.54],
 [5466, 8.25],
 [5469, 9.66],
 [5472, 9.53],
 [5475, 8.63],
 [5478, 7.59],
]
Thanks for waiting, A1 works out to 0.045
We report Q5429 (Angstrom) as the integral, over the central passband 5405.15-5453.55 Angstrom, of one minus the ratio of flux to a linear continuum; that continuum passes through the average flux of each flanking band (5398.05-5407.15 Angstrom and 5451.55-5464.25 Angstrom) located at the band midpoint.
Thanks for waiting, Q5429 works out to -1.7 Angstrom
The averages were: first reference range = 8.56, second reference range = 7.92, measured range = 8.52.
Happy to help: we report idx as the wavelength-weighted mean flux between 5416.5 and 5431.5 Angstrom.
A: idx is 8.08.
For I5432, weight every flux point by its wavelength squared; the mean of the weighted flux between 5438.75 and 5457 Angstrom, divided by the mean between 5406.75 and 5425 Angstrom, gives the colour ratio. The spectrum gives 1.04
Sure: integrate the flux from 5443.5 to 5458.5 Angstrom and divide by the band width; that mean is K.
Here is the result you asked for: 8.45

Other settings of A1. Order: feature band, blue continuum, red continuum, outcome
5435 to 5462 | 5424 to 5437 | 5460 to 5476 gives -0.02 mag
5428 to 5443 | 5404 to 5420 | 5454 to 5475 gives -0.03 mag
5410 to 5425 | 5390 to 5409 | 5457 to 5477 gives 0.04 mag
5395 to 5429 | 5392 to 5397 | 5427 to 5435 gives 0.01 mag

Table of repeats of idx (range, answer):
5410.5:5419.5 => 8.23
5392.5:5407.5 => 8.49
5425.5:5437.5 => 8.09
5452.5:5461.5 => 7.64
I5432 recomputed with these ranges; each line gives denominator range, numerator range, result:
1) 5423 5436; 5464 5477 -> 1.15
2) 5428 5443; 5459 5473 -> 1.03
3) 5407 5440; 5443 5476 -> 1.05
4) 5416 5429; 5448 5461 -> 1.04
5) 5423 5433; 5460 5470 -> 1.14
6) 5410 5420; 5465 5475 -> 1.12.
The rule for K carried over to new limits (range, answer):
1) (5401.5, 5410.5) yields 8.77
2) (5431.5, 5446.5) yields 8.87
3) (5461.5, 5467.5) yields 8.39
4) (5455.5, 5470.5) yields 8.49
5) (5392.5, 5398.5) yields 8.39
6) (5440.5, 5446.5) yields 9.15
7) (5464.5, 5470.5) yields 8.96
